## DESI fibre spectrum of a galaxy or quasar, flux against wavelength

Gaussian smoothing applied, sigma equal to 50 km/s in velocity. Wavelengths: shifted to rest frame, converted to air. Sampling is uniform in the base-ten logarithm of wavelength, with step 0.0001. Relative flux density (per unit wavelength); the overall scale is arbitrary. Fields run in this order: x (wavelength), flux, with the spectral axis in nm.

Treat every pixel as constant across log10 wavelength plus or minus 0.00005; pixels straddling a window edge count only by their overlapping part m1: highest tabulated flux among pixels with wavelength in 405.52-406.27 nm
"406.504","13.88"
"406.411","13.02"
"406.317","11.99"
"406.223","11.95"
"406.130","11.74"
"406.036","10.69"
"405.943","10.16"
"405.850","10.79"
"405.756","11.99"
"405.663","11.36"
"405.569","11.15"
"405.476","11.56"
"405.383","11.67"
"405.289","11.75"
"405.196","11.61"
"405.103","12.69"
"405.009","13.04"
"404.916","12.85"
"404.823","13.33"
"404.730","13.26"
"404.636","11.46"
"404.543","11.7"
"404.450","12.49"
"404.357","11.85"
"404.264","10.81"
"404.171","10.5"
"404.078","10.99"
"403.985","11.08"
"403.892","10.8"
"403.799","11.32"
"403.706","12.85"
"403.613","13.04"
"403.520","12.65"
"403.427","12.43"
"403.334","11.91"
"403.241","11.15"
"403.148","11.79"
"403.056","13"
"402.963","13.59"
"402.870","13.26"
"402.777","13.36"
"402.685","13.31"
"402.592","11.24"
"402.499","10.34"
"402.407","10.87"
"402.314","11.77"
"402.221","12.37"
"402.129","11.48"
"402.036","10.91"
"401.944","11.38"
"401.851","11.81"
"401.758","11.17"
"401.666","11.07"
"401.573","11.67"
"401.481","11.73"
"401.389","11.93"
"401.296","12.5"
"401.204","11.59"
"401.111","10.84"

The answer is 11.99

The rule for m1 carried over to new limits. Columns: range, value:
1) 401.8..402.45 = 12.37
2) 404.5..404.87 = 13.33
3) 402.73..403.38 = 13.59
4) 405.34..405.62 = 11.67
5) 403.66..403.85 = 12.85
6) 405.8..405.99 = 10.79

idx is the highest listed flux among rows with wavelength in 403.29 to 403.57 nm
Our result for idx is 12.65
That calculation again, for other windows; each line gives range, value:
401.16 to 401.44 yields 12.5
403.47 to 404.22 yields 13.04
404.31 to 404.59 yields 12.49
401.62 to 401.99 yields 11.81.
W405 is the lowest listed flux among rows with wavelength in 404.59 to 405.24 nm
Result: 11.46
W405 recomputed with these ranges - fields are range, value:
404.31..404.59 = 11.7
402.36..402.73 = 10.34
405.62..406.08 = 10.16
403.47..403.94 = 10.8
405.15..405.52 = 11.56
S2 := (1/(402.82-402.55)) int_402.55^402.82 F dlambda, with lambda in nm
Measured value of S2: 12.7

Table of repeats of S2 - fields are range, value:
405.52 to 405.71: 11.3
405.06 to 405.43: 11.9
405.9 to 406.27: 11.2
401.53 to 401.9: 11.4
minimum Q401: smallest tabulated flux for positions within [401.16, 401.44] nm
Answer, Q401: 11.59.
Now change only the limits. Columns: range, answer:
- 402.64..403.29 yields 11.15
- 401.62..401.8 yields 11.07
